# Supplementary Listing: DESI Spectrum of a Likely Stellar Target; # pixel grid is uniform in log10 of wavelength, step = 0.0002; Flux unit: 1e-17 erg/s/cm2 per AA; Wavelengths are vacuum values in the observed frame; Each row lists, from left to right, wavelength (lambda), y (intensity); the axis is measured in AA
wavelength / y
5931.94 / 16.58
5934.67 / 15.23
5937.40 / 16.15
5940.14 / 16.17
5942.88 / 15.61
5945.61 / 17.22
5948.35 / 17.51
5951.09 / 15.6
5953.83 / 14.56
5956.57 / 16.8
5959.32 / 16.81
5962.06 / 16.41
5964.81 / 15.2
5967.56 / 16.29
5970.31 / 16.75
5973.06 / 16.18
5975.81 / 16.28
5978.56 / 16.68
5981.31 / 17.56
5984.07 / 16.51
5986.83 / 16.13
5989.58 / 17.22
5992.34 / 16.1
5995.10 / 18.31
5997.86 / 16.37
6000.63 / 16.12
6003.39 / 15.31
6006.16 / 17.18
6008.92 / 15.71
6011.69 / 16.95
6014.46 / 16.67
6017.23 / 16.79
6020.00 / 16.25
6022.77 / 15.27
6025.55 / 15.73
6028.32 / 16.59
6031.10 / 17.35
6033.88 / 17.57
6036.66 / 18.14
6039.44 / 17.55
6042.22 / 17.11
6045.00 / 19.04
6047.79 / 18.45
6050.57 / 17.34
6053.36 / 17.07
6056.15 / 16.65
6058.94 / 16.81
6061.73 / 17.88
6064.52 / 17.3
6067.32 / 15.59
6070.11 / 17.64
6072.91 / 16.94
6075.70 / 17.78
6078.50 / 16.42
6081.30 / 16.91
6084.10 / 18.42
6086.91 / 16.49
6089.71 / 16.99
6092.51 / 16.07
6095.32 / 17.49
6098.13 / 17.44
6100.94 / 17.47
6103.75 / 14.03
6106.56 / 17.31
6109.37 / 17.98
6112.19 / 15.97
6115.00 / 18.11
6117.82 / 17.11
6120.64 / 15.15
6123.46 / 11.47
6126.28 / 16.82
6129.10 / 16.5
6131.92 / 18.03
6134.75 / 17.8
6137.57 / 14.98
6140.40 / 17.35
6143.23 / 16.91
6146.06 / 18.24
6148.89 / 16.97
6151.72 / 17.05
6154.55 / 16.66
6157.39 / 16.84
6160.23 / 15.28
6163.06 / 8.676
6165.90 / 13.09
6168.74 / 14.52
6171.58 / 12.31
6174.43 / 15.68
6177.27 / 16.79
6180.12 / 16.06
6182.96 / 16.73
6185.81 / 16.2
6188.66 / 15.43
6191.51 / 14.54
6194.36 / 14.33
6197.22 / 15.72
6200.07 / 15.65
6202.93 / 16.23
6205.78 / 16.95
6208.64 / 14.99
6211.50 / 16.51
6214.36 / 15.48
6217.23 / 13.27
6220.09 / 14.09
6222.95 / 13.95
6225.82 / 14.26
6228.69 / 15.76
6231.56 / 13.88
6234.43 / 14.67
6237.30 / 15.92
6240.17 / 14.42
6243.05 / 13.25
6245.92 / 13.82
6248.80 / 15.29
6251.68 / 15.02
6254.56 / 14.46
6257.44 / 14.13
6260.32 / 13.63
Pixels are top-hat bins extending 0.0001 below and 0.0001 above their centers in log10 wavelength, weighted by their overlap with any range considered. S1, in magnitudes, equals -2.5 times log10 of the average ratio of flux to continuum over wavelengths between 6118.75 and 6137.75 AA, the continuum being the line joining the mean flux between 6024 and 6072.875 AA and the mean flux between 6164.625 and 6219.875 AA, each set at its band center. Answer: 0.02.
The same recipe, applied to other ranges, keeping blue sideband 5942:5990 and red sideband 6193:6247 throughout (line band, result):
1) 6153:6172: 0.091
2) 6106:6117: -0.118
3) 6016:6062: -0.077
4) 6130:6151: -0.119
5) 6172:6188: -0.060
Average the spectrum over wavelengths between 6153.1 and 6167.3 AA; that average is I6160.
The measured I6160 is 14.1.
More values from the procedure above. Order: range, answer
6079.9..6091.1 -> 17.2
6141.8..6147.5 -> 17.6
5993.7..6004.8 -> 16.5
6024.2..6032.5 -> 16.6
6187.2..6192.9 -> 15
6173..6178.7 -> 16.2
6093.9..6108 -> 16.7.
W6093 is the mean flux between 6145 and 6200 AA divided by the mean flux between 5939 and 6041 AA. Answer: 0.9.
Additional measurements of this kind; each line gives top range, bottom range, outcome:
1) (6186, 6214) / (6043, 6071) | 0.90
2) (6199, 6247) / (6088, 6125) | 0.91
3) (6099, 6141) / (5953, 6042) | 0.99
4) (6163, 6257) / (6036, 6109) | 0.87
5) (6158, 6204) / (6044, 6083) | 0.86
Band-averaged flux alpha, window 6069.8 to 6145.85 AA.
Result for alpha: 16.7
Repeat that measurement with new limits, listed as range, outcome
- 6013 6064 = 17.1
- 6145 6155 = 17.3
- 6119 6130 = 15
